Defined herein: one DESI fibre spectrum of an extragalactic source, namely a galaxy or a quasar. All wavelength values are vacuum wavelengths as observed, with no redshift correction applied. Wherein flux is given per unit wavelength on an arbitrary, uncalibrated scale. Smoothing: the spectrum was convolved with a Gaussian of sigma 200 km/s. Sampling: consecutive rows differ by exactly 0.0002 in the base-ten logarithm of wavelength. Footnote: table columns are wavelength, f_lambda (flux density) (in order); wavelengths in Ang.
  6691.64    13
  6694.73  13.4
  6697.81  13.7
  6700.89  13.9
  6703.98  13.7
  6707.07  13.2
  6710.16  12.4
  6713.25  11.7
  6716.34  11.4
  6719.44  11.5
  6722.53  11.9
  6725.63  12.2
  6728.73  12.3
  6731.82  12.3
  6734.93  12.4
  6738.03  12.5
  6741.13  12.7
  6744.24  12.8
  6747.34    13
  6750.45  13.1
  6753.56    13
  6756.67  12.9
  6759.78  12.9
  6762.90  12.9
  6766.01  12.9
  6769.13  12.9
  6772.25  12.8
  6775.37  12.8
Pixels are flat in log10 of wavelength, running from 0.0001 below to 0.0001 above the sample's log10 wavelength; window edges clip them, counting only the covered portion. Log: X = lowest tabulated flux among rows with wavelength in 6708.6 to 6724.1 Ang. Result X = 11.4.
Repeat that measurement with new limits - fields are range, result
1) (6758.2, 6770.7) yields 12.9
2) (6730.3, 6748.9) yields 12.3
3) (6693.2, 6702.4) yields 13.4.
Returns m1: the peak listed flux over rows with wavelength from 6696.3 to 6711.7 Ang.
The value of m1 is 13.9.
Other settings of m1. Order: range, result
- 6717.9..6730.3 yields 12.3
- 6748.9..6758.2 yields 13.1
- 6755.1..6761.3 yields 12.9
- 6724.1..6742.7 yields 12.7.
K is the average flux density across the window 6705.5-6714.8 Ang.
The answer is 12.4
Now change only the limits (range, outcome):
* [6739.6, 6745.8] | 12.8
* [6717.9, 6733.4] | 12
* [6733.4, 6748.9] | 12.7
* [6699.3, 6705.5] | 13.8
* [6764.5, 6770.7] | 12.9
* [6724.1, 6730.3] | 12.3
